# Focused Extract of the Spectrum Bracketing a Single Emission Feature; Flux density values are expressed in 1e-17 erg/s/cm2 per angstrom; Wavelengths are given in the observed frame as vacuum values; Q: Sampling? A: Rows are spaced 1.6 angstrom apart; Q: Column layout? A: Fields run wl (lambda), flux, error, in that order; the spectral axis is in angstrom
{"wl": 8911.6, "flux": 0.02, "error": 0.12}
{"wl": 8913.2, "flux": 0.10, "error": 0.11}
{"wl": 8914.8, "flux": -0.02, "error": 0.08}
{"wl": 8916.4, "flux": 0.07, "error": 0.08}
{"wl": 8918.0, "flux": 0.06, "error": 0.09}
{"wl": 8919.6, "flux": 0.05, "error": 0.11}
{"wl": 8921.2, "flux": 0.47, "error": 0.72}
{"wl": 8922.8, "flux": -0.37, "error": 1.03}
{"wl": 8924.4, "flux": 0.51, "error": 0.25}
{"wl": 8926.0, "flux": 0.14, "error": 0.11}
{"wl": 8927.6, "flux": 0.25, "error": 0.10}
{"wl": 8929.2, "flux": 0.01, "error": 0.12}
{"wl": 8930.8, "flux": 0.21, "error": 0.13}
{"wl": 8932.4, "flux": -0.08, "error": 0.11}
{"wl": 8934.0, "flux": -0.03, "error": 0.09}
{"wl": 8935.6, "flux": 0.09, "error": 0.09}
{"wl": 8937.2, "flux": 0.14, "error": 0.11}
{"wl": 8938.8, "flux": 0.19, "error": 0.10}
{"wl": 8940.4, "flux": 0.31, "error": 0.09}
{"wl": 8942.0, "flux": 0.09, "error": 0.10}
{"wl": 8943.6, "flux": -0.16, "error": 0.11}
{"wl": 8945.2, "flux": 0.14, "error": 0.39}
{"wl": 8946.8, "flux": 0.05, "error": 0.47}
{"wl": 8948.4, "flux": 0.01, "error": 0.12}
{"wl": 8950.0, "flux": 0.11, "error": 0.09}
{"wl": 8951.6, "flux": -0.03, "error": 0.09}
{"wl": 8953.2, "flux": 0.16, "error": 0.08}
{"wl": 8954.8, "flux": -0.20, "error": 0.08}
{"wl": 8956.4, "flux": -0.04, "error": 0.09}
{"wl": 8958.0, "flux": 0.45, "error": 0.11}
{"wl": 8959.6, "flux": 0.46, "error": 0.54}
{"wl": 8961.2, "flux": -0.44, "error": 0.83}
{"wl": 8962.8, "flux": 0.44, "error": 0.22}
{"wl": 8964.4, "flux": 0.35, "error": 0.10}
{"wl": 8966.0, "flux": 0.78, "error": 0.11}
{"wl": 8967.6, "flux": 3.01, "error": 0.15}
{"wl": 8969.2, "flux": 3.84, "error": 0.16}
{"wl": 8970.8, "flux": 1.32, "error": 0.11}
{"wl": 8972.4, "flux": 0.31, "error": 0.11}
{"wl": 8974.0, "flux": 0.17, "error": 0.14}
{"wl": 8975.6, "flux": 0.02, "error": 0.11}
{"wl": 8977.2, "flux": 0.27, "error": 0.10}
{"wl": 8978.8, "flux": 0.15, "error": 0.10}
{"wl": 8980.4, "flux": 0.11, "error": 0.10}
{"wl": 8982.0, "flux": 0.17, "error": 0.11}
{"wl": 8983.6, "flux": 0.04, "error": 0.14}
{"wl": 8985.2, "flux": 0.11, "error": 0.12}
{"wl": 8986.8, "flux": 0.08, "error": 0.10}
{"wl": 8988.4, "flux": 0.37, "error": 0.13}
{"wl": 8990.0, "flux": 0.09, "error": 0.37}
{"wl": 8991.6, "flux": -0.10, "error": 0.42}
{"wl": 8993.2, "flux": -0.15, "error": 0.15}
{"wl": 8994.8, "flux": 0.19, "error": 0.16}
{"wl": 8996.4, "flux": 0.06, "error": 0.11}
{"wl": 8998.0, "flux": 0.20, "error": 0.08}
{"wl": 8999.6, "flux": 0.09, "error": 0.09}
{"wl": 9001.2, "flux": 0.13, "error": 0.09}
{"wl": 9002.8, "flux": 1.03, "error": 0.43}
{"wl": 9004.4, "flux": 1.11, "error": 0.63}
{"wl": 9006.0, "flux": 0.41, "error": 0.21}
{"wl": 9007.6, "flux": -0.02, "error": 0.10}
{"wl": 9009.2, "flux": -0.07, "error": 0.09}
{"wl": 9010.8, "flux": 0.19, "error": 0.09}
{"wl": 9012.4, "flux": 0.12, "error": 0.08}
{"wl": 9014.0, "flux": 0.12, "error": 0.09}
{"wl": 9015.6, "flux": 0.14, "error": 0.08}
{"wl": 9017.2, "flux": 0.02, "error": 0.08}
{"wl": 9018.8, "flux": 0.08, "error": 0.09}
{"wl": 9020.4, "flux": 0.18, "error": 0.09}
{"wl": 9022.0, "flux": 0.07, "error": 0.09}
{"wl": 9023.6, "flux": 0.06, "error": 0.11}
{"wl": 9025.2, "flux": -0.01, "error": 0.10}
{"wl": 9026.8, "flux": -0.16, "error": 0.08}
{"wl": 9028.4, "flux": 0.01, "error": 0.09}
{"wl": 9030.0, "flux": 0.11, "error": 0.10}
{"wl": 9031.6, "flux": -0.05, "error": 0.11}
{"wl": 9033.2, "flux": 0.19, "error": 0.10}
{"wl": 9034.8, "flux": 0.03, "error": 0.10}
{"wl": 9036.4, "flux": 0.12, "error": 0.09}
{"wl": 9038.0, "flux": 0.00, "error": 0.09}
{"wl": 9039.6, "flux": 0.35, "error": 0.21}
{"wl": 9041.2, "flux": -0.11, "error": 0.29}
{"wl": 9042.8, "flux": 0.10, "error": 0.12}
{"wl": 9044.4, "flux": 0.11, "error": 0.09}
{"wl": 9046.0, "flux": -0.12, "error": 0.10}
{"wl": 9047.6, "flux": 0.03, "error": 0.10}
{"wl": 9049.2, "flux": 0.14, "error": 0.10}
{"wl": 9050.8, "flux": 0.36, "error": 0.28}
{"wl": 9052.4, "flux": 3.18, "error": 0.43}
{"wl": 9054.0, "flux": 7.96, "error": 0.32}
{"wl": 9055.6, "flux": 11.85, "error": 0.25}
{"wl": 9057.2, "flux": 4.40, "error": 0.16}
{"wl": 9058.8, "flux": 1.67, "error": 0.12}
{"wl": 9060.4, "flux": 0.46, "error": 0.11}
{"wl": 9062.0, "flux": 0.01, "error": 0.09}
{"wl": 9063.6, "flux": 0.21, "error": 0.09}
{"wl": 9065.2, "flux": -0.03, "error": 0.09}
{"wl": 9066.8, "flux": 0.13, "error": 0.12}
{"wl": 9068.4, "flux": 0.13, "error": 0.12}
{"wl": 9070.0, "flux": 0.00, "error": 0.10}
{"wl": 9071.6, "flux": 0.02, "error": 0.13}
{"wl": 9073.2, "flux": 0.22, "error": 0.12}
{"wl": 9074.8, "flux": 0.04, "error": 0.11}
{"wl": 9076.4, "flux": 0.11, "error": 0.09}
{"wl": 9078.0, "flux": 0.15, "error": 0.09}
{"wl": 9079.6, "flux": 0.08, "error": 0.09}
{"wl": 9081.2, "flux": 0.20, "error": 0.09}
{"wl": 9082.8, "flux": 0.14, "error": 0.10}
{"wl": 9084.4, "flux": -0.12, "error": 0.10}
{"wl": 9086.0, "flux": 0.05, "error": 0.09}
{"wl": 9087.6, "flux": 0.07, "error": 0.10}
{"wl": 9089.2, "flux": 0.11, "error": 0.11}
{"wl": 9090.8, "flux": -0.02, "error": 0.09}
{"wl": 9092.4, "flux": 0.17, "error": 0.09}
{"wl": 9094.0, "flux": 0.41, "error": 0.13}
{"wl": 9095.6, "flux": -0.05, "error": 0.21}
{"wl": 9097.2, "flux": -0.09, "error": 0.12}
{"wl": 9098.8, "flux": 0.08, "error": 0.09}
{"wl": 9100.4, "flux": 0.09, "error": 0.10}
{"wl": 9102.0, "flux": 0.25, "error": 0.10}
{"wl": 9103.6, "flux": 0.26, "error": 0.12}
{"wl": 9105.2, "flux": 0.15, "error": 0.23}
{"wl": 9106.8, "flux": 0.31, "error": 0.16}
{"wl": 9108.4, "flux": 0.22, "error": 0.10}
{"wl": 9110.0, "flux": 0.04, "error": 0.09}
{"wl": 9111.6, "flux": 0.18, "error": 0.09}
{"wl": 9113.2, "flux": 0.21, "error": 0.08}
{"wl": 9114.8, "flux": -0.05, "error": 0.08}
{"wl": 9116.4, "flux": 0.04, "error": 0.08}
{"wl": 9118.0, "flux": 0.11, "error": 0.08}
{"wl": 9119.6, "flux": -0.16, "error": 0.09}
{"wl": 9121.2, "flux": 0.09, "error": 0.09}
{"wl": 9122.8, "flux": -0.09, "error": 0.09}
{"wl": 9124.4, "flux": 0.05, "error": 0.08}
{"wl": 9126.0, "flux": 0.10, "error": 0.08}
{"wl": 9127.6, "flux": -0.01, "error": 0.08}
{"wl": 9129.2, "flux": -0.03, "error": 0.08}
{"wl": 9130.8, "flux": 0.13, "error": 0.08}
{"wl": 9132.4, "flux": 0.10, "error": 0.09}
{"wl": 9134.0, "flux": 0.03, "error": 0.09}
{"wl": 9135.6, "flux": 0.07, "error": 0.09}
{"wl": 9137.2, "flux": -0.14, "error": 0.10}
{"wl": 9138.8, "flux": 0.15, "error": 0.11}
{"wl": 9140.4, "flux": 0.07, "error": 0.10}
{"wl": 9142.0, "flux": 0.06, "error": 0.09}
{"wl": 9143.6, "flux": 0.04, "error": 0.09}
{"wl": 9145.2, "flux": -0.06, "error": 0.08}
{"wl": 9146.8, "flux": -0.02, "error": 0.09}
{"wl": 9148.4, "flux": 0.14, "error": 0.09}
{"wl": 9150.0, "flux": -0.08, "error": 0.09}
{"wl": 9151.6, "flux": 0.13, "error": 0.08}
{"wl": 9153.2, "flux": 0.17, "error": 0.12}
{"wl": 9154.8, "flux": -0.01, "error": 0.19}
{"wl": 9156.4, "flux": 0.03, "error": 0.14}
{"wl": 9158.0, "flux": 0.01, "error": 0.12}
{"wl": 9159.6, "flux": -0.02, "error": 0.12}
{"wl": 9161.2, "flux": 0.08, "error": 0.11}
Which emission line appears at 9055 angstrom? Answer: [O III]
